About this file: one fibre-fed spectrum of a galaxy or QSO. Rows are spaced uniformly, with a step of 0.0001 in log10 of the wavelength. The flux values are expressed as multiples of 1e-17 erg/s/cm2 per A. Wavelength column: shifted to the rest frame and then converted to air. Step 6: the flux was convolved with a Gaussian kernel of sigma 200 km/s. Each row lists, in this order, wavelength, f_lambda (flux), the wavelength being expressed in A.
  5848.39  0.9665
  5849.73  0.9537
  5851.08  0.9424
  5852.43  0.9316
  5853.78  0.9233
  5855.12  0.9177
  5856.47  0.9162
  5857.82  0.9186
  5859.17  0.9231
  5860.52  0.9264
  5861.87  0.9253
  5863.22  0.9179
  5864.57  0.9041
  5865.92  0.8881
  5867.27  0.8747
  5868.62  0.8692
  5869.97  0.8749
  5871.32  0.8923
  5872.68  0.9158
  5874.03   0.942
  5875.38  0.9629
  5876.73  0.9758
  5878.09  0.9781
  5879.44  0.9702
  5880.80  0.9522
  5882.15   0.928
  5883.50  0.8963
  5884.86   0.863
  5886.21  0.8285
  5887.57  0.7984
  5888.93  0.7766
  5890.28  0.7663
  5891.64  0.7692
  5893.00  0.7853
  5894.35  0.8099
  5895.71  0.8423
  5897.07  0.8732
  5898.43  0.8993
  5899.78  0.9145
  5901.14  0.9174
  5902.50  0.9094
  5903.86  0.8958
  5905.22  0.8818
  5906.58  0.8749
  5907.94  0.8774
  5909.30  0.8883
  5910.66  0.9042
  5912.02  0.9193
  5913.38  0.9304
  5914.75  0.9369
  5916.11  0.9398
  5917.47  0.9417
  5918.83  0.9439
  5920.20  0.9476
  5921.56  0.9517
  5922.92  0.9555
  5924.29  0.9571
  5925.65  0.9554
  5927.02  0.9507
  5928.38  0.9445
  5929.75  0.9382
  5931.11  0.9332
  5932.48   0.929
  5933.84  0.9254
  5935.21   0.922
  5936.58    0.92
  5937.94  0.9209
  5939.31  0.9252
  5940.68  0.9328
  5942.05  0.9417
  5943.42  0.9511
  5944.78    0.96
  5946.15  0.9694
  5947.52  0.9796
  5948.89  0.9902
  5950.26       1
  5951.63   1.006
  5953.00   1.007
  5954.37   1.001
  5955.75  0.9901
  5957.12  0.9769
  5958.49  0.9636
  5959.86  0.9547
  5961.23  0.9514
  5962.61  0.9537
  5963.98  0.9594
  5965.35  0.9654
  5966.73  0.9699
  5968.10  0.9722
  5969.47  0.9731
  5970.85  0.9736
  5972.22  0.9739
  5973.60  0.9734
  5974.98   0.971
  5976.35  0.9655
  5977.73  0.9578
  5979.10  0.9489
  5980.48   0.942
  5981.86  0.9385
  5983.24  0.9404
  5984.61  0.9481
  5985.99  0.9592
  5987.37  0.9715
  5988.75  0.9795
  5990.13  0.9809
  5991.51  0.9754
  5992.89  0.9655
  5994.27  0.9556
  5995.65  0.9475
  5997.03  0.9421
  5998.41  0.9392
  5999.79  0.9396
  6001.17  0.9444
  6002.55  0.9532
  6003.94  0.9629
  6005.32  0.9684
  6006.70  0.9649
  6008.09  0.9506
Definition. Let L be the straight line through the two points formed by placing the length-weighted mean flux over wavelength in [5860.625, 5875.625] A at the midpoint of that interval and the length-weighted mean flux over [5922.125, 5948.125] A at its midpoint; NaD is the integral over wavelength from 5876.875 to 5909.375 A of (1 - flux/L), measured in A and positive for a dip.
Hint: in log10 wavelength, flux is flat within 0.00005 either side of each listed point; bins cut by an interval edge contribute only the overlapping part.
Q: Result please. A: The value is 1.67 A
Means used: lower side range 0.905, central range 0.872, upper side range 0.943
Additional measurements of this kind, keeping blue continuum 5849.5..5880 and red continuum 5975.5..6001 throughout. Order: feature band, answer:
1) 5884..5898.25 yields 1.8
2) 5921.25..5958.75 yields -0.6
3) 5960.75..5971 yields -0.2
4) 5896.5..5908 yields 0.5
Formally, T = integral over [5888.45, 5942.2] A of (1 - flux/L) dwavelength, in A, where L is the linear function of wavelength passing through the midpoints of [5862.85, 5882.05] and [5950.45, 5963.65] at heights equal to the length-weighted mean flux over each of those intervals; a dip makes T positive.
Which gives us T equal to 2.68 A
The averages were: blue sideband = 0.923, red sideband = 0.978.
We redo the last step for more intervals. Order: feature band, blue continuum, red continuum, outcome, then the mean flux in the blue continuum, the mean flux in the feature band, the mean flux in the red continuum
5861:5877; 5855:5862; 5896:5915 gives 0.1 A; 0.92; 0.911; 0.899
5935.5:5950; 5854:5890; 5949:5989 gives 0.0 A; 0.904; 0.95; 0.969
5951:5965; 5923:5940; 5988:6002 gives -0.5 A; 0.936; 0.976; 0.957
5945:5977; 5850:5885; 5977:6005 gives -1.0 A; 0.922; 0.975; 0.955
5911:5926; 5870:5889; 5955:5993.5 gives -0.2 A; 0.908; 0.942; 0.964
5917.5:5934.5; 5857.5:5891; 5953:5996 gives -0.2 A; 0.898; 0.944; 0.965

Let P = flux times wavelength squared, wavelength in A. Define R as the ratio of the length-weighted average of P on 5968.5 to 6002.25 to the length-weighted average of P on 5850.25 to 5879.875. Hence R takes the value 1.1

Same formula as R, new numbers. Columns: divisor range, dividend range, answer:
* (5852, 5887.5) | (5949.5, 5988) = 1.10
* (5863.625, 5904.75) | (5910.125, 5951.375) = 1.09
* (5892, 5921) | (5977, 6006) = 1.10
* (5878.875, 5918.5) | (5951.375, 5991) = 1.13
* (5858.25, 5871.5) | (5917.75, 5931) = 1.07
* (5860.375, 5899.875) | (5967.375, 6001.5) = 1.13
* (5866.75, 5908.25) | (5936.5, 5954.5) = 1.12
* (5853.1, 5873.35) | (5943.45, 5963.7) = 1.11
